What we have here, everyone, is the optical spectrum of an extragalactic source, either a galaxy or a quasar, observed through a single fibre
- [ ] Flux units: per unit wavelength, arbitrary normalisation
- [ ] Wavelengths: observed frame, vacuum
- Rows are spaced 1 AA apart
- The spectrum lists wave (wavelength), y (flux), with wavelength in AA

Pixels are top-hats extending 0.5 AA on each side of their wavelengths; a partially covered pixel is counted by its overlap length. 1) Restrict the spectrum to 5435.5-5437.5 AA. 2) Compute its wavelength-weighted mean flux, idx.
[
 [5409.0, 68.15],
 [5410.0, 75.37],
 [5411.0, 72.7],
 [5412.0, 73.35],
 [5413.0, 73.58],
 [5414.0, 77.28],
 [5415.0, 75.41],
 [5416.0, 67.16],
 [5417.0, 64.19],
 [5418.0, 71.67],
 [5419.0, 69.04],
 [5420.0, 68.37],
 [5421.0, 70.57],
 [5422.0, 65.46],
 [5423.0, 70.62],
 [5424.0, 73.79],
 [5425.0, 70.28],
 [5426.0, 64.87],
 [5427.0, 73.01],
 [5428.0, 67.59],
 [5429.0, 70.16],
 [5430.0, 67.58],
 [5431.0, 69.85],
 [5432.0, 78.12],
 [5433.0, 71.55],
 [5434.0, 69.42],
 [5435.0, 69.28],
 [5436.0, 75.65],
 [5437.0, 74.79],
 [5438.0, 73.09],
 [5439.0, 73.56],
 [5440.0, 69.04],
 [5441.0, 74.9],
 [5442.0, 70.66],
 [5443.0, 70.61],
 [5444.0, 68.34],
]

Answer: 75.2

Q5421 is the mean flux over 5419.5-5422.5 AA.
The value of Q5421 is 68.1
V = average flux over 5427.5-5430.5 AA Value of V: 68.4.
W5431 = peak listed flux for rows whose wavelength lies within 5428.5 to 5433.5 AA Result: 78.12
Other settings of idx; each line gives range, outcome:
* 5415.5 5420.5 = 68.1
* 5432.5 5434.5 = 70.5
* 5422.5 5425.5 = 71.6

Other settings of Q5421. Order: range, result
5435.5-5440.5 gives 73.2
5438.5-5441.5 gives 72.5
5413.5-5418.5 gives 71.1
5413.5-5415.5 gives 76.3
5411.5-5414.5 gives 74.7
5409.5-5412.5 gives 73.8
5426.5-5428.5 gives 70.3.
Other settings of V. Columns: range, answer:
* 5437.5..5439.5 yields 73.3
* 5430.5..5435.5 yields 71.6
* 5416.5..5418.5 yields 67.9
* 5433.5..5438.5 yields 72.4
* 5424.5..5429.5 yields 69.2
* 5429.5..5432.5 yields 71.9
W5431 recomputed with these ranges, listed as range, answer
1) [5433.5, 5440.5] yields 75.65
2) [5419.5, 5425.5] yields 73.79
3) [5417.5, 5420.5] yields 71.67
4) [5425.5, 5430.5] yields 73.01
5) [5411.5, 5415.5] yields 77.28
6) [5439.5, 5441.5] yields 74.9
